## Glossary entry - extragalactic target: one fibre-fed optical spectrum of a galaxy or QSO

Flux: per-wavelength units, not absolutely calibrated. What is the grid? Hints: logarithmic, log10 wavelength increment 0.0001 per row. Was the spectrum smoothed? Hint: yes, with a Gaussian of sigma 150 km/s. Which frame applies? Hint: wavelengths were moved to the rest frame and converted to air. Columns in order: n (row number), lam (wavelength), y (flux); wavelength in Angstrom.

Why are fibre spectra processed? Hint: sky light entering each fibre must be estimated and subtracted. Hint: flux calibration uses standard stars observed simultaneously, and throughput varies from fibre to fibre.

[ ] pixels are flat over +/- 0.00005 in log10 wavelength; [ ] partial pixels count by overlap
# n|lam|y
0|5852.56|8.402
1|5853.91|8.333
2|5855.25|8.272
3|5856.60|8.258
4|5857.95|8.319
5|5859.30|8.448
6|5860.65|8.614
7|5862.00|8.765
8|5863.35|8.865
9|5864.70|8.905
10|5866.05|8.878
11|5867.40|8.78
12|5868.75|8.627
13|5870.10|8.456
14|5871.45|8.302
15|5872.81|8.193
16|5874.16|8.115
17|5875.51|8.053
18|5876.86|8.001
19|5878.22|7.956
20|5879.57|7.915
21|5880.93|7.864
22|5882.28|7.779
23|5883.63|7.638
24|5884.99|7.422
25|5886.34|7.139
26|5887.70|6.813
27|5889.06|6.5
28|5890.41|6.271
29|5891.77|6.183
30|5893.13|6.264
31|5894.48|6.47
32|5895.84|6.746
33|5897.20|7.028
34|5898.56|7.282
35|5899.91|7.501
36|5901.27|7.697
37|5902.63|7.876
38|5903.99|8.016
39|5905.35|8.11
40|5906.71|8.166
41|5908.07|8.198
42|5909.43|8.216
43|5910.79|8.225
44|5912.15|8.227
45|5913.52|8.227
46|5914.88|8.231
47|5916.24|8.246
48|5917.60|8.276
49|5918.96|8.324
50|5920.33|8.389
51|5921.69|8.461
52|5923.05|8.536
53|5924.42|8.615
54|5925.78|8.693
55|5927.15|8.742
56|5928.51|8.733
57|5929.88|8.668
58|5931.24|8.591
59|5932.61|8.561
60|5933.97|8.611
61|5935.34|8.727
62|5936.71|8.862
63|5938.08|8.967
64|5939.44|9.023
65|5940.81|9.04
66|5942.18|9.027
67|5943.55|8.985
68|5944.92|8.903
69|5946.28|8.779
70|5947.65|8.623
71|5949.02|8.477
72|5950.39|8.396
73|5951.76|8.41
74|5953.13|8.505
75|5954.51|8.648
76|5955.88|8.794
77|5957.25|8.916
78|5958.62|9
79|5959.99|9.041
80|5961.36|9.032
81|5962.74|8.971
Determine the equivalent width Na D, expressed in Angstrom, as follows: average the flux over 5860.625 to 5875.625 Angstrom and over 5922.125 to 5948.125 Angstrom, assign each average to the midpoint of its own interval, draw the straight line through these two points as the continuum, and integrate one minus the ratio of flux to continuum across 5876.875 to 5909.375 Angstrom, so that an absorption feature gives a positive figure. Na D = 4.8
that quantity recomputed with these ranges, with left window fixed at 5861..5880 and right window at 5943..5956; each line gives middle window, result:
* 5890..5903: 2.4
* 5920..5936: -0.1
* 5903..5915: 0.5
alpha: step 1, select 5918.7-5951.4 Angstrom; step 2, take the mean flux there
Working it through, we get 8.7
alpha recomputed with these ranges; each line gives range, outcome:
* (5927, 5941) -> 8.77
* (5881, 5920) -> 7.55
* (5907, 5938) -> 8.48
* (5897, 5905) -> 7.62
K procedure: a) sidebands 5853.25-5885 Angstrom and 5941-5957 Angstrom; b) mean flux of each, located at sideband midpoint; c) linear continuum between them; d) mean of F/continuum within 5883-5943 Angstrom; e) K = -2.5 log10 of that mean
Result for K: 0.07 mag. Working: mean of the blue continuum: 8.3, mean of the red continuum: 8.7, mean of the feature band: 7.99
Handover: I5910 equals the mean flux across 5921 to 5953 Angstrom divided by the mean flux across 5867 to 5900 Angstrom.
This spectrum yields 1.2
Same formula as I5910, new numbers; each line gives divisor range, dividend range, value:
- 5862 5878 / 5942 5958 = 1.03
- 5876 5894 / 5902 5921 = 1.14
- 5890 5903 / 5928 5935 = 1.25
